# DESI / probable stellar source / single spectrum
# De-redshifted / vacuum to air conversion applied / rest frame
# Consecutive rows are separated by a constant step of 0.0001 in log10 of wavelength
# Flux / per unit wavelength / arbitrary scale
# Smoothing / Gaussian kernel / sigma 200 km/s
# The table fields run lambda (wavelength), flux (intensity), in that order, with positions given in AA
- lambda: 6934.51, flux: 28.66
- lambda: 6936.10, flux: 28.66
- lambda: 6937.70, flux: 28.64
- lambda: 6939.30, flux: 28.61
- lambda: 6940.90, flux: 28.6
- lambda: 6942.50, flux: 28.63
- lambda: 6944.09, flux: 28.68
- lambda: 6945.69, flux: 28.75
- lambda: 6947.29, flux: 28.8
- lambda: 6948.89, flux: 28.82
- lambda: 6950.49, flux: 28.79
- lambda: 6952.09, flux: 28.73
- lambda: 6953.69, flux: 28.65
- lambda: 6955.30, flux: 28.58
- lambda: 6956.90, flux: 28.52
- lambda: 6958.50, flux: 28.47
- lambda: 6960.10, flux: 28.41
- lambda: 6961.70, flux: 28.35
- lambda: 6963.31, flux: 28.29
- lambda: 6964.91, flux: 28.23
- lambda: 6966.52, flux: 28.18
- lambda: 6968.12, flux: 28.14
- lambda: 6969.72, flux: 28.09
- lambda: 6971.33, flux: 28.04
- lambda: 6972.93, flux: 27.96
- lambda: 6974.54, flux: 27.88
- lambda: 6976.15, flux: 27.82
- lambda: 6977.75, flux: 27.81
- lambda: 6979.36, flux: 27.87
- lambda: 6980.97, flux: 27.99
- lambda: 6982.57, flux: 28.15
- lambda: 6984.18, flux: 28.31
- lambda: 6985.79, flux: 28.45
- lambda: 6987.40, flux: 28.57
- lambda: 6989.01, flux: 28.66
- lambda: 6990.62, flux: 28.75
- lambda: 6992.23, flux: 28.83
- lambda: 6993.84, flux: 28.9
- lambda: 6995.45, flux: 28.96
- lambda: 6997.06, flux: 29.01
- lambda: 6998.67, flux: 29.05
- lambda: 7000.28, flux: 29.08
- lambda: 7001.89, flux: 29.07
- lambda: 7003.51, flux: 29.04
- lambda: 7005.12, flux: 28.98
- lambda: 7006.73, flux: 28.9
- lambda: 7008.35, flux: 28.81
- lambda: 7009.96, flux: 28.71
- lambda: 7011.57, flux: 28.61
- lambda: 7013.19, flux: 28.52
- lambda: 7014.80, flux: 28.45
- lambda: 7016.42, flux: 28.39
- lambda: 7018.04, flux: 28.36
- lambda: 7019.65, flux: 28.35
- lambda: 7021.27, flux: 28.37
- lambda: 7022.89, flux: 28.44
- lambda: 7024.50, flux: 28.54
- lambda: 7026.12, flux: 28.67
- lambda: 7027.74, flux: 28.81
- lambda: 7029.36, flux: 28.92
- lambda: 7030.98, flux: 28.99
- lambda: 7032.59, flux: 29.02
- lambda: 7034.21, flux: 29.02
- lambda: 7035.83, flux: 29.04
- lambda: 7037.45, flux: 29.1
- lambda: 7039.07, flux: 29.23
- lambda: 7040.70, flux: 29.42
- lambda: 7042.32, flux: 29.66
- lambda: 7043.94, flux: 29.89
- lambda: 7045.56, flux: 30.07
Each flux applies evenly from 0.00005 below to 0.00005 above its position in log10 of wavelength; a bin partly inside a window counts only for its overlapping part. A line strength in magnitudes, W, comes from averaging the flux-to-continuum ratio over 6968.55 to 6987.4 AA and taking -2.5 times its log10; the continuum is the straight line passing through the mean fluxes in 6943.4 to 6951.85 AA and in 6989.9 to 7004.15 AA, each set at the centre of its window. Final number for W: 0.03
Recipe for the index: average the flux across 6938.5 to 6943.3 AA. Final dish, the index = 28.6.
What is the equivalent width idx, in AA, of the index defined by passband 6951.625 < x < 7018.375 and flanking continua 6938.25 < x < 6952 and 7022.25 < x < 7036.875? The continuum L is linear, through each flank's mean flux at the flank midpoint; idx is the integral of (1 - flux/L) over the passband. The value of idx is 0.7 AA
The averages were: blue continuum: 28.7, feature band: 28.5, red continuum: 28.9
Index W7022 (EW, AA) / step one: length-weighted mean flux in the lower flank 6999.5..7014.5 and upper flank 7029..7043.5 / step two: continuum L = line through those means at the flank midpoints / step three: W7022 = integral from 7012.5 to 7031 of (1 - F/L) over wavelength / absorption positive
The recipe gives 0.3 AA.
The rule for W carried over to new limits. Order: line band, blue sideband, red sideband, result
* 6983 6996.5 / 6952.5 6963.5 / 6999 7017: 0.00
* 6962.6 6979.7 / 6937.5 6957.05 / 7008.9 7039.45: 0.03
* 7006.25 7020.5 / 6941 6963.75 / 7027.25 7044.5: 0.02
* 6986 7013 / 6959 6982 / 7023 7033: -0.02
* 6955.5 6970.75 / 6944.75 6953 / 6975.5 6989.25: 0.01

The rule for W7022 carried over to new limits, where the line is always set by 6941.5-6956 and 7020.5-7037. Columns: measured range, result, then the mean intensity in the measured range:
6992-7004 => -0.1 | 29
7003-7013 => 0.0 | 28.8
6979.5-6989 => 0.2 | 28.3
